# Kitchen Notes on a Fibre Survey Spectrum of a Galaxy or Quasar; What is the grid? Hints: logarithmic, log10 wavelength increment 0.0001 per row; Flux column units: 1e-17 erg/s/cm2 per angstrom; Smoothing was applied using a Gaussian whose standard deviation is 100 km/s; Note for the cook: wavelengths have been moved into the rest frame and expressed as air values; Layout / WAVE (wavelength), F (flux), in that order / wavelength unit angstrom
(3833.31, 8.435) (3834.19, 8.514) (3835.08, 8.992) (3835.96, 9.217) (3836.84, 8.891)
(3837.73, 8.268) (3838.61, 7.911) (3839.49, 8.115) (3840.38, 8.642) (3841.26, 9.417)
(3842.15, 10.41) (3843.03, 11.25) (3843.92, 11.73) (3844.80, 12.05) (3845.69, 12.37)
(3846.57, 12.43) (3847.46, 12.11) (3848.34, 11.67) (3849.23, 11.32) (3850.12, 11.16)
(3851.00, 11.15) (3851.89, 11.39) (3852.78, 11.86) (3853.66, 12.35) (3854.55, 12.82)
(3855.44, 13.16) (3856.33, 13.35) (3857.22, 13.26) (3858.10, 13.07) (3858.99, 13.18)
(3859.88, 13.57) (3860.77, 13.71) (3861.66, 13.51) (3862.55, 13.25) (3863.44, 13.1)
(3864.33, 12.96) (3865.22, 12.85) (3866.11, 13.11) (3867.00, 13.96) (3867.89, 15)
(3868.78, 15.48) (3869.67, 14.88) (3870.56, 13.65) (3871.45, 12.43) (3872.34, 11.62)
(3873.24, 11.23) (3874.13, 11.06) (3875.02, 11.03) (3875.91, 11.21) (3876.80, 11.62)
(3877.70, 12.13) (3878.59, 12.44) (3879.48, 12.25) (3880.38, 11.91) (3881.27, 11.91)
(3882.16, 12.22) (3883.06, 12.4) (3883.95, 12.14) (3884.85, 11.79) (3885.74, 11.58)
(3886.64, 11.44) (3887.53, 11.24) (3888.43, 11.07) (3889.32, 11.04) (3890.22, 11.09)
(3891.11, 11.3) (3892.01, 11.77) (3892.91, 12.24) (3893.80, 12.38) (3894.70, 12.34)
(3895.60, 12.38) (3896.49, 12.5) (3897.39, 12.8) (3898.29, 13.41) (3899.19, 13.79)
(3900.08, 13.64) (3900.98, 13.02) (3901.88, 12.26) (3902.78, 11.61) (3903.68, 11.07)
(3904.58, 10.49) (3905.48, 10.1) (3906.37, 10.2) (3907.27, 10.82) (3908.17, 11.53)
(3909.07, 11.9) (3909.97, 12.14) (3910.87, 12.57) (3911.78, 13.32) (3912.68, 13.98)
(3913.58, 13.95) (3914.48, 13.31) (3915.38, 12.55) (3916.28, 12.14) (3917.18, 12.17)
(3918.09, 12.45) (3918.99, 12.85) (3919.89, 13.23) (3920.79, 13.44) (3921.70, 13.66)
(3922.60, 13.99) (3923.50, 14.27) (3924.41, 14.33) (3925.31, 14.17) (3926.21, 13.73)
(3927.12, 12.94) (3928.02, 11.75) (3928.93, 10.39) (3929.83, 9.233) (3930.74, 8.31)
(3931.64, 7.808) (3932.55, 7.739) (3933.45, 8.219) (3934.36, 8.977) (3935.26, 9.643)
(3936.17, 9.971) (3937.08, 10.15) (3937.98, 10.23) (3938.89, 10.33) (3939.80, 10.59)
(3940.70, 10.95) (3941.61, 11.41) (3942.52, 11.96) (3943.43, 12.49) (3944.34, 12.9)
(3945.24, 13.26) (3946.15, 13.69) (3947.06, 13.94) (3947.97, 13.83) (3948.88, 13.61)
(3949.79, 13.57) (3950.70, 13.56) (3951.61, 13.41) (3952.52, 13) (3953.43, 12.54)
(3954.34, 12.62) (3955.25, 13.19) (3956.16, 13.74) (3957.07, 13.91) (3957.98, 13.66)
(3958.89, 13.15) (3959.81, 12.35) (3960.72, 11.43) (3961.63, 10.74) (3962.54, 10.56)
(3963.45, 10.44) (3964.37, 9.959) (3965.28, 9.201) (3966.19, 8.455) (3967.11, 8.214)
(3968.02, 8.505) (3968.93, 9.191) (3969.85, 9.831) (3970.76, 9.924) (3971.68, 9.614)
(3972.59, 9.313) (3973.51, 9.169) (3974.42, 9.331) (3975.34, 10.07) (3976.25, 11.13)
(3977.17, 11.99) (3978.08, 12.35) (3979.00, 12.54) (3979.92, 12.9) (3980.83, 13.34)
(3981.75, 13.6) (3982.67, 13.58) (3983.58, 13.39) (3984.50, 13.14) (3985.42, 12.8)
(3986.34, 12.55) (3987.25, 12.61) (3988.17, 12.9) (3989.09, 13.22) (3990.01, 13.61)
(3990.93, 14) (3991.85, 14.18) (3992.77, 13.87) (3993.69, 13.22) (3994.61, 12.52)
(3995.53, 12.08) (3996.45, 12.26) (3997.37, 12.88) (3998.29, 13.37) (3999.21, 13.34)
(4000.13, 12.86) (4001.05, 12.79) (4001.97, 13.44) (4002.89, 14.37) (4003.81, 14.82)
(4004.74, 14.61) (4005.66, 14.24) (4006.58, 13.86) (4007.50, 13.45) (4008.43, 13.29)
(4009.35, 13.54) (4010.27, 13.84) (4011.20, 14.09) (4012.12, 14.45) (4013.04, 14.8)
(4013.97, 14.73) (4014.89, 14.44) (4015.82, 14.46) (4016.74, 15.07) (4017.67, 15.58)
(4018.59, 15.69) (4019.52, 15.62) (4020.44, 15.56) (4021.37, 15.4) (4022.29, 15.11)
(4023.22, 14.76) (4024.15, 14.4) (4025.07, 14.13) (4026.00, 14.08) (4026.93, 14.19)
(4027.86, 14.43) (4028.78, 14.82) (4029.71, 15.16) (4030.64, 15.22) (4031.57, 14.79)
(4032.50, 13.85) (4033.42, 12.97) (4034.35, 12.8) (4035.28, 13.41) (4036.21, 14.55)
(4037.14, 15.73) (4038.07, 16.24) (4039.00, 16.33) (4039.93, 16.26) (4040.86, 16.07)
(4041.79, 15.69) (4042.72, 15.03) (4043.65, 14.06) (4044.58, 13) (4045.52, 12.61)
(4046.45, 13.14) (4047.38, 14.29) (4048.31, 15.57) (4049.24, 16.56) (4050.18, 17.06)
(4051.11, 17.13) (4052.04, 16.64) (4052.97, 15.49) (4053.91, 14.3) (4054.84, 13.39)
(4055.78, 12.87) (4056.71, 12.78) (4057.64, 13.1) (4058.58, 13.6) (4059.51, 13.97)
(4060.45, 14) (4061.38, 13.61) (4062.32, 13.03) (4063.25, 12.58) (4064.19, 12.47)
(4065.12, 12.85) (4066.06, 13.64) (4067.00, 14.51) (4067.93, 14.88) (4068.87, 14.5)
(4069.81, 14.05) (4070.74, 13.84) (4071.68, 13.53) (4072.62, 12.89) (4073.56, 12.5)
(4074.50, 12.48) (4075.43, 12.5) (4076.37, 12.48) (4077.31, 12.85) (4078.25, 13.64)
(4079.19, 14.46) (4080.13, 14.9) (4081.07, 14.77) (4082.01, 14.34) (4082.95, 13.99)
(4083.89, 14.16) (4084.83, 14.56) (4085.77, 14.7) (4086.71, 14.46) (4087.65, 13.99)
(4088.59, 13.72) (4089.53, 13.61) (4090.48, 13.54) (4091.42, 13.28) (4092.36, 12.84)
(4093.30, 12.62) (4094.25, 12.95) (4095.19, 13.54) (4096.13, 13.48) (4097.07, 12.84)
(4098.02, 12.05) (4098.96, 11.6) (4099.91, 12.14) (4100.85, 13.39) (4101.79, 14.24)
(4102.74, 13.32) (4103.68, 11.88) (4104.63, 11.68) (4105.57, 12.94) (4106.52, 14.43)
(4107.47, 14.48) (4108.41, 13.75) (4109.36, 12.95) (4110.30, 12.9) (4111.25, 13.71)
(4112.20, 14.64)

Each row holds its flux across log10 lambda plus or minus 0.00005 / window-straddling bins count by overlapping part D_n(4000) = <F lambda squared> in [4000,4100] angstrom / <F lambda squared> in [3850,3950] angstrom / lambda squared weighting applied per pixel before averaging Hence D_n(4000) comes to 1.25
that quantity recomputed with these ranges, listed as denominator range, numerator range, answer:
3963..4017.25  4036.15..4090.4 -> 1.18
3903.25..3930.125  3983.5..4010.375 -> 1.12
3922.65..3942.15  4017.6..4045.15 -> 1.44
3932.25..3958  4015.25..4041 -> 1.29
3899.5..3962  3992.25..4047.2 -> 1.23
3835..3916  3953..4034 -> 1.15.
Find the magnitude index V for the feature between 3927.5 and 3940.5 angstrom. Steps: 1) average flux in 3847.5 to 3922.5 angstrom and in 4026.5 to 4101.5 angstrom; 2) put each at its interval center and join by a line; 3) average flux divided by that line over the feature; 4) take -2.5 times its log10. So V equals 0.32 mag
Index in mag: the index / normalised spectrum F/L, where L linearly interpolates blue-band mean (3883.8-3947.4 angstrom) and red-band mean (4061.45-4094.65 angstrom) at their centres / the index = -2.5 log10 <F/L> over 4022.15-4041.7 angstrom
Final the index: -0.13 mag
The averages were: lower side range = 11.9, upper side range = 13.6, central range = 14.7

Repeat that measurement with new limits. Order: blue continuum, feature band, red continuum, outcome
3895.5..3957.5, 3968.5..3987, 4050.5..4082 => 0.112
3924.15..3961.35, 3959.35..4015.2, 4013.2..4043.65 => 0.097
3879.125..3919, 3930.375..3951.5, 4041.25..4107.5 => 0.116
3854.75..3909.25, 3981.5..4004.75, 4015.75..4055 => 0.074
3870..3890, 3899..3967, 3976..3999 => 0.040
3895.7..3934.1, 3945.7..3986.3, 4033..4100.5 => 0.081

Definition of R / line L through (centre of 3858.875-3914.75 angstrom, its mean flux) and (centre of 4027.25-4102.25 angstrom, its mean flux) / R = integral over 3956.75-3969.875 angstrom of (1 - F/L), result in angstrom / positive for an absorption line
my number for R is 2.44 angstrom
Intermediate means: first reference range 12.4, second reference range 14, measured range 10.6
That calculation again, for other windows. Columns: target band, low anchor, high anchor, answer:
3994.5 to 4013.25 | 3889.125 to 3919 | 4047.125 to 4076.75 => -0.3 angstrom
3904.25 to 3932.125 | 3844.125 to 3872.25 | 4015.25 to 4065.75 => 2.6 angstrom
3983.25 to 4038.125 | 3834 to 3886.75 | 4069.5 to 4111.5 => -4.9 angstrom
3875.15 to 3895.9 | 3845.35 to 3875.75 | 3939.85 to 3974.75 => 1.0 angstrom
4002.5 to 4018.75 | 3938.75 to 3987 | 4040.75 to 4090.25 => -1.9 angstrom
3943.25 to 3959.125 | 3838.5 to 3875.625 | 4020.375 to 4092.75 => -0.2 angstrom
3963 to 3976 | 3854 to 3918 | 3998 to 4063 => 4.0 angstrom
